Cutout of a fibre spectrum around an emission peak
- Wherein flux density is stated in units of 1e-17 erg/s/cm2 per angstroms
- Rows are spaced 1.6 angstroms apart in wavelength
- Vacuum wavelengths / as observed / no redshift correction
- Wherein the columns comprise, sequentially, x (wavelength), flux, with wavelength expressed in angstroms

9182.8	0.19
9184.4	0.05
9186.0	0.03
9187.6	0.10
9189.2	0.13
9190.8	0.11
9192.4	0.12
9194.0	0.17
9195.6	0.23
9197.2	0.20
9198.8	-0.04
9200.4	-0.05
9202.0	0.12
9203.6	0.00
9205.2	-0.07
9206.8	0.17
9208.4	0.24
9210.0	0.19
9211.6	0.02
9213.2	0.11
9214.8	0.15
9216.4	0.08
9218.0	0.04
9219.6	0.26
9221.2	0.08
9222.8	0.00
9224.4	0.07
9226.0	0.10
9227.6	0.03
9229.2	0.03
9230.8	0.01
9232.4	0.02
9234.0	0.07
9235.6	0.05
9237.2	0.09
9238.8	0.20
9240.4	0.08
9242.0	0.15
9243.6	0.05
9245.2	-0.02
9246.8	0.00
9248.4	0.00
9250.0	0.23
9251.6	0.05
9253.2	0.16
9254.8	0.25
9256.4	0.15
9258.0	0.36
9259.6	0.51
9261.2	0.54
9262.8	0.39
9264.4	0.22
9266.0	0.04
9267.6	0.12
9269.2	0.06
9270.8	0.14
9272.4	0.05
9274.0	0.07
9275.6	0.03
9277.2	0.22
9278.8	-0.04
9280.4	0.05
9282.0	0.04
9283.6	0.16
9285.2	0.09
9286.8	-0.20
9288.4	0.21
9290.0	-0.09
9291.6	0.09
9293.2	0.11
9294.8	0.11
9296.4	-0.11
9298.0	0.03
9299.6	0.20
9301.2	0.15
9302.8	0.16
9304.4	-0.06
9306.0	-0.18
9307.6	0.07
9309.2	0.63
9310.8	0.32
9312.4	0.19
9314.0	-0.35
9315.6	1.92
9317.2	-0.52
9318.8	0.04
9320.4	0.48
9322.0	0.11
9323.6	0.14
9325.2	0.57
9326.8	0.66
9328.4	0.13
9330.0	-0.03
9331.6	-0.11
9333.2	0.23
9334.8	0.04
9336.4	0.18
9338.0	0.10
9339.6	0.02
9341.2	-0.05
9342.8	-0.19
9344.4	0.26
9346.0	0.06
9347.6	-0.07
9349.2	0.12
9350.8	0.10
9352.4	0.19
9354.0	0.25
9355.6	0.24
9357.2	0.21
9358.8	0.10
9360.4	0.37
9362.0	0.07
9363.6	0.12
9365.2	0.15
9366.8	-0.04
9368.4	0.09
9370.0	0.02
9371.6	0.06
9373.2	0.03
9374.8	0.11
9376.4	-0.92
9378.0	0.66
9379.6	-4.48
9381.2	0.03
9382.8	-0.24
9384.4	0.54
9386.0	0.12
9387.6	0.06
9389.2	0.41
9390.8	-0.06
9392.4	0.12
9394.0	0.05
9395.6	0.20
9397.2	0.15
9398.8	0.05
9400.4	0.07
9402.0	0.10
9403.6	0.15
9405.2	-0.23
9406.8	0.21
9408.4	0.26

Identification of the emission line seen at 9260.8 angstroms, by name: H-beta 4861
